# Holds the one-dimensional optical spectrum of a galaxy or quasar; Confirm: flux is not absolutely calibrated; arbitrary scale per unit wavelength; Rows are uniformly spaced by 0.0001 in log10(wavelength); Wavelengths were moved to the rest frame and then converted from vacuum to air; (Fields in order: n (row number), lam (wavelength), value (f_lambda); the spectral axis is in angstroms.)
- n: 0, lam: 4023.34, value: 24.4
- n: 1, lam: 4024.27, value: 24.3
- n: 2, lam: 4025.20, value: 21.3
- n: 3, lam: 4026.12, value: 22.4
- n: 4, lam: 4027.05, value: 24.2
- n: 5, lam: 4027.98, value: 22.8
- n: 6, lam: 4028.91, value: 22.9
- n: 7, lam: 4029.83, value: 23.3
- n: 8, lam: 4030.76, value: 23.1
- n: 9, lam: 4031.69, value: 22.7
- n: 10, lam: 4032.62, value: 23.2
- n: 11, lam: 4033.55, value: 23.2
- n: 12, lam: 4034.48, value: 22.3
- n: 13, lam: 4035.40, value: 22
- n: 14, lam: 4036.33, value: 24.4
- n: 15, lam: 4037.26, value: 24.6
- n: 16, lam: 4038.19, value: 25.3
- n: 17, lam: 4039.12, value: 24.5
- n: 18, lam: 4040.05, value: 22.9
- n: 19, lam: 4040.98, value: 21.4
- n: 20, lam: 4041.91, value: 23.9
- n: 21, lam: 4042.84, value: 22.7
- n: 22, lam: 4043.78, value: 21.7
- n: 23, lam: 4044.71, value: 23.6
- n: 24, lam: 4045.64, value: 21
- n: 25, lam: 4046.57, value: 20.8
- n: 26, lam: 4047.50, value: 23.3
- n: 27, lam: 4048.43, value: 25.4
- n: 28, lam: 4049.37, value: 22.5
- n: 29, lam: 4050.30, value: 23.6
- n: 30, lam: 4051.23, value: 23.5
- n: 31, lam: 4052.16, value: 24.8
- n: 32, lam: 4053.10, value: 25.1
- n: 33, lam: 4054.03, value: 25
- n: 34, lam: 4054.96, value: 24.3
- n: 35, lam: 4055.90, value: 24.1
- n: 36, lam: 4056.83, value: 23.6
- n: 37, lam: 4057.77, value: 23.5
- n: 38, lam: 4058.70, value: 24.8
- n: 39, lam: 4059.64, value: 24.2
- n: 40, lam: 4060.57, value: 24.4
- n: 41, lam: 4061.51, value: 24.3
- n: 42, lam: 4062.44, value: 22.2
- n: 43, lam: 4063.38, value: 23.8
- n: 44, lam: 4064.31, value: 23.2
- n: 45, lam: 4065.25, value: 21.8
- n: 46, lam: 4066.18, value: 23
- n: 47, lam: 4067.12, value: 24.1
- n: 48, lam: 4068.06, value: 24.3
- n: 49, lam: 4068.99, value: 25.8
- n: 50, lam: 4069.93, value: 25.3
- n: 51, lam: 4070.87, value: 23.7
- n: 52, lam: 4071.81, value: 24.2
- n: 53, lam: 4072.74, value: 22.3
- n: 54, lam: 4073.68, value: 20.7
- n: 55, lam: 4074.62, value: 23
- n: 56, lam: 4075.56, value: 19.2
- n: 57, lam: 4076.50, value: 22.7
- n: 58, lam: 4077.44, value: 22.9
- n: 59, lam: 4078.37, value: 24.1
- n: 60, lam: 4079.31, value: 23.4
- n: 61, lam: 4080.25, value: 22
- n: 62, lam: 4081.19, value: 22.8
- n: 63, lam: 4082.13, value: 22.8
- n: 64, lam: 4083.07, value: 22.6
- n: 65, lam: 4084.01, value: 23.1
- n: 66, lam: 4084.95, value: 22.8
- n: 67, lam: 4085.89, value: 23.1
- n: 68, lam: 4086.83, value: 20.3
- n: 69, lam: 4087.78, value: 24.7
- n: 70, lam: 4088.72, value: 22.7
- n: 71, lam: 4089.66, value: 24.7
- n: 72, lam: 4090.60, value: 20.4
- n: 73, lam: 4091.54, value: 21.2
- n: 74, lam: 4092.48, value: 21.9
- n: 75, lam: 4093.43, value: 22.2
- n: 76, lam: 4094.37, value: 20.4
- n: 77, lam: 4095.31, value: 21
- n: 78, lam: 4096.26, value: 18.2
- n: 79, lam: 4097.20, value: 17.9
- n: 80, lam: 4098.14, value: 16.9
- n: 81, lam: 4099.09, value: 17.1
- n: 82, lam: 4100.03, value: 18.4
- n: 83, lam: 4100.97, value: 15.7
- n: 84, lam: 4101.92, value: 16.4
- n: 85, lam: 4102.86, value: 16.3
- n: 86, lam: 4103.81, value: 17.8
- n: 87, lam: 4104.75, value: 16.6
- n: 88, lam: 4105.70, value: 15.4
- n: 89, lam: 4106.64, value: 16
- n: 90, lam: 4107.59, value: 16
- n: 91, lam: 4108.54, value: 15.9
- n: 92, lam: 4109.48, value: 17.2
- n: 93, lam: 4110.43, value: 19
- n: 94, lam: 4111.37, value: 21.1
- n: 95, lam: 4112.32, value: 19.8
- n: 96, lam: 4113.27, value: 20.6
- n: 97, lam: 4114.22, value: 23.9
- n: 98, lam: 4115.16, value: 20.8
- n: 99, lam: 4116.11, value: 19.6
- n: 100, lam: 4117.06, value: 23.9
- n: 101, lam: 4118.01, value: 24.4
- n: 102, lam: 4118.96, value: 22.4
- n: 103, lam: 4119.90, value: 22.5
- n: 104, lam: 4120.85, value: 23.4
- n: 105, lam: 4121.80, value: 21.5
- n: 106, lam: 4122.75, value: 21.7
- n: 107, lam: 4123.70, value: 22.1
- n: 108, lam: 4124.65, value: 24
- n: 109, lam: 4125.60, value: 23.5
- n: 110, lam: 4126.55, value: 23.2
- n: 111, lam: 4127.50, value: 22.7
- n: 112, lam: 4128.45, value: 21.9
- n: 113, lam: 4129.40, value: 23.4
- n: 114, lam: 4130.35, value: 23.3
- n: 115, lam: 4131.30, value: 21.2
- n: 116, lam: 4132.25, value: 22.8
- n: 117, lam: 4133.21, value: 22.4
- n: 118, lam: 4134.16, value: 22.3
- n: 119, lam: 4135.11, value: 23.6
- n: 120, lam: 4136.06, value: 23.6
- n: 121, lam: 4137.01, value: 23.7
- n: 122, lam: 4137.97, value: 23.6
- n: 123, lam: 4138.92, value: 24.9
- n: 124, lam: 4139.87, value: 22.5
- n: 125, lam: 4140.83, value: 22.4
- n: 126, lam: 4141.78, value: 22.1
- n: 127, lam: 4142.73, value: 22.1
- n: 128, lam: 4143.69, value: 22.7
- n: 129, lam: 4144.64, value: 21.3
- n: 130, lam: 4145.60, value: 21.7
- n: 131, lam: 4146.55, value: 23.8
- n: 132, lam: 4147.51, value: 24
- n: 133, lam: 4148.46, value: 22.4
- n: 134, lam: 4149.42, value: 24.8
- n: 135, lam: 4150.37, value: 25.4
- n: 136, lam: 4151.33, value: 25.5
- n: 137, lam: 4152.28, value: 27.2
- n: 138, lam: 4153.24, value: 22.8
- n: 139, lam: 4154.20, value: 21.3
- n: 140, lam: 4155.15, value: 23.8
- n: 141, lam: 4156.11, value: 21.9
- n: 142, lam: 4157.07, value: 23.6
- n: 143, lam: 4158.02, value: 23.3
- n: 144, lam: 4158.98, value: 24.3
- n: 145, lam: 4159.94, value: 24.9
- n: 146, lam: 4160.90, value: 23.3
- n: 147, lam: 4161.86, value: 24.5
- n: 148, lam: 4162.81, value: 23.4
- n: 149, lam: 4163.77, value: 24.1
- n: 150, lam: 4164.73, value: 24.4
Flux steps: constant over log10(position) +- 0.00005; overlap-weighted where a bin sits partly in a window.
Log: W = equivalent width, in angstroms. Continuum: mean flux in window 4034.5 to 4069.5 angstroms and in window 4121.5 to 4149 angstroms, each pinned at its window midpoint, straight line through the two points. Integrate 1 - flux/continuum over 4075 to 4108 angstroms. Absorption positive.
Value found 4.2 angstroms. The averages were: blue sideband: 23.6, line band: 20.3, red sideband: 22.8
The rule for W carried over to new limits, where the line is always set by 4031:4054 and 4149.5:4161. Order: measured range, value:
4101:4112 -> 3.08 angstroms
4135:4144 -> 0.30 angstroms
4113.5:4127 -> 0.67 angstroms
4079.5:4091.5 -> 0.47 angstroms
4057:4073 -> -0.27 angstroms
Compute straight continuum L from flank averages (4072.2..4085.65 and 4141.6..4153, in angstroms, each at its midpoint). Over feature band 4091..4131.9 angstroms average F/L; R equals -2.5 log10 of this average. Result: 0.14 mag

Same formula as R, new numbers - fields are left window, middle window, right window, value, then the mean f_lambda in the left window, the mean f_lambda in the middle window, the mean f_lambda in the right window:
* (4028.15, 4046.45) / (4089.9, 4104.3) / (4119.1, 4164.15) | 0.22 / 23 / 18.9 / 23.2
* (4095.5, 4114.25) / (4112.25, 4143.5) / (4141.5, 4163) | -0.11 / 17.7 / 22.6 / 23.5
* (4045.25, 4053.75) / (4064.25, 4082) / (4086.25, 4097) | -0.03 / 23.4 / 23.1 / 21.5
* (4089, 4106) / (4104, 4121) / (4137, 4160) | 0.02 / 18.9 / 19.8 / 23.4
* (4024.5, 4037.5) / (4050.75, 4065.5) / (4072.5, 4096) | -0.06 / 23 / 23.9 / 22.2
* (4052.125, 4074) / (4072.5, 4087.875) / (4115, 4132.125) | 0.05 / 23.9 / 22.4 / 22.6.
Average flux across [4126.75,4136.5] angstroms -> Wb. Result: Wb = 22.7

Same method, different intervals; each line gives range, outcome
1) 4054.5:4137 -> 21.7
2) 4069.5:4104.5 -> 21.2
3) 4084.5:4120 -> 19.8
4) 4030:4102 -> 22.6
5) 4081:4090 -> 22.9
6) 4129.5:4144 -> 22.9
